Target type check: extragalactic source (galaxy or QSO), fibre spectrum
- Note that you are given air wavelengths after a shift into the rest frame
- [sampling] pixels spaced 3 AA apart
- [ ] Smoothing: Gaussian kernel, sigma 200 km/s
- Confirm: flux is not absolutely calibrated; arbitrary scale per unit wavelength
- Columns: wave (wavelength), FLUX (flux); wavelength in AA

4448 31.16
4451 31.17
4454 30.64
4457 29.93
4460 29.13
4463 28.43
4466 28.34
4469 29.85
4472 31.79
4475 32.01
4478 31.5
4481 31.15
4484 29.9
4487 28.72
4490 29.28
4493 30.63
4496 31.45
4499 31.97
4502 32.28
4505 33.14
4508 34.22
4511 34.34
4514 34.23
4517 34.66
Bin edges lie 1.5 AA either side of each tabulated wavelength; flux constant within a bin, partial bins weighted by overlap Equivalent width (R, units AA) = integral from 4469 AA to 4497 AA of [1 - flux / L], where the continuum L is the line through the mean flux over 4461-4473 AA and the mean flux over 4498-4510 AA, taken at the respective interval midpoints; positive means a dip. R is 0.3 AA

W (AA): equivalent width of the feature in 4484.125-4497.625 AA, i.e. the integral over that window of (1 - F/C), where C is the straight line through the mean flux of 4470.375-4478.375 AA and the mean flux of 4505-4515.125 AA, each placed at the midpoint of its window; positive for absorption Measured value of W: 1.16 AA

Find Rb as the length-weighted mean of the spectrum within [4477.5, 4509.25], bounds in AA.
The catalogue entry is 31.3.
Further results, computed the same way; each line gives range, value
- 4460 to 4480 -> 30.3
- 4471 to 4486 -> 31.2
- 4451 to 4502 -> 30.4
